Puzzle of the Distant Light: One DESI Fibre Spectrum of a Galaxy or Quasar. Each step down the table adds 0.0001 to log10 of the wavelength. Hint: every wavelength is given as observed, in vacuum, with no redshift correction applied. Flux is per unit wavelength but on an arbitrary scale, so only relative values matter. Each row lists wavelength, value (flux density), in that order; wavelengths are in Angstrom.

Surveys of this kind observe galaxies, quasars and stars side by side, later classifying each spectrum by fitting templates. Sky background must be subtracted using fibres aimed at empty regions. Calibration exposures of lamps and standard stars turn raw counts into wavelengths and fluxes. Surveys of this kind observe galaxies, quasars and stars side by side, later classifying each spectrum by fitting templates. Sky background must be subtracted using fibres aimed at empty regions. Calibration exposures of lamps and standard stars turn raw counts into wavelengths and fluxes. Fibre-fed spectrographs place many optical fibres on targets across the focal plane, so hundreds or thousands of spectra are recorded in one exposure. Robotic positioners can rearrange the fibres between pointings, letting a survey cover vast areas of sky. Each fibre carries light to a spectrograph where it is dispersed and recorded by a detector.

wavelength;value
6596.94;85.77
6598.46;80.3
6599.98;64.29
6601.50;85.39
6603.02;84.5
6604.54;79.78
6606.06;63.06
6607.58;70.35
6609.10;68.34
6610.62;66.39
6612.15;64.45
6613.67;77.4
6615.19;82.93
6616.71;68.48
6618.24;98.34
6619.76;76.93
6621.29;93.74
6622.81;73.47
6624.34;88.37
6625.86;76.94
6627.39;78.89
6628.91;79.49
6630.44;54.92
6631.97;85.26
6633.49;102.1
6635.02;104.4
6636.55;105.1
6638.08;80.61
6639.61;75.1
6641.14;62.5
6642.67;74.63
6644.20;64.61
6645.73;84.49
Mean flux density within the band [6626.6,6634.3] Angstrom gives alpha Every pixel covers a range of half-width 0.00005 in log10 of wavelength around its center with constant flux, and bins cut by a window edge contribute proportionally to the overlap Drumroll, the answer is 80.3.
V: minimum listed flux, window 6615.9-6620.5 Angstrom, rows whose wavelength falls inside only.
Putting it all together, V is 68.48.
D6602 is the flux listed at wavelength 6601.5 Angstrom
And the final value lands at 85.39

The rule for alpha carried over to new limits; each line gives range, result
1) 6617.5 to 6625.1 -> 86.1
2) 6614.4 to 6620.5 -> 81.7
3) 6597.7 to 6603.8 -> 78.6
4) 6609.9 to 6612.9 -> 65.2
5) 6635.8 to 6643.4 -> 79.5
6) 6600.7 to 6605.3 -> 83.1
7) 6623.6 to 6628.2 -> 81.5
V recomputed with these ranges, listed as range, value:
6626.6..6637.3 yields 54.92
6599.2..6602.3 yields 64.29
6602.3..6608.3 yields 63.06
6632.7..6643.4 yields 62.5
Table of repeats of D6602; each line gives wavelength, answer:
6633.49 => 102.1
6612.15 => 64.45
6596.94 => 85.77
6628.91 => 79.49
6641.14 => 62.5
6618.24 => 98.34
